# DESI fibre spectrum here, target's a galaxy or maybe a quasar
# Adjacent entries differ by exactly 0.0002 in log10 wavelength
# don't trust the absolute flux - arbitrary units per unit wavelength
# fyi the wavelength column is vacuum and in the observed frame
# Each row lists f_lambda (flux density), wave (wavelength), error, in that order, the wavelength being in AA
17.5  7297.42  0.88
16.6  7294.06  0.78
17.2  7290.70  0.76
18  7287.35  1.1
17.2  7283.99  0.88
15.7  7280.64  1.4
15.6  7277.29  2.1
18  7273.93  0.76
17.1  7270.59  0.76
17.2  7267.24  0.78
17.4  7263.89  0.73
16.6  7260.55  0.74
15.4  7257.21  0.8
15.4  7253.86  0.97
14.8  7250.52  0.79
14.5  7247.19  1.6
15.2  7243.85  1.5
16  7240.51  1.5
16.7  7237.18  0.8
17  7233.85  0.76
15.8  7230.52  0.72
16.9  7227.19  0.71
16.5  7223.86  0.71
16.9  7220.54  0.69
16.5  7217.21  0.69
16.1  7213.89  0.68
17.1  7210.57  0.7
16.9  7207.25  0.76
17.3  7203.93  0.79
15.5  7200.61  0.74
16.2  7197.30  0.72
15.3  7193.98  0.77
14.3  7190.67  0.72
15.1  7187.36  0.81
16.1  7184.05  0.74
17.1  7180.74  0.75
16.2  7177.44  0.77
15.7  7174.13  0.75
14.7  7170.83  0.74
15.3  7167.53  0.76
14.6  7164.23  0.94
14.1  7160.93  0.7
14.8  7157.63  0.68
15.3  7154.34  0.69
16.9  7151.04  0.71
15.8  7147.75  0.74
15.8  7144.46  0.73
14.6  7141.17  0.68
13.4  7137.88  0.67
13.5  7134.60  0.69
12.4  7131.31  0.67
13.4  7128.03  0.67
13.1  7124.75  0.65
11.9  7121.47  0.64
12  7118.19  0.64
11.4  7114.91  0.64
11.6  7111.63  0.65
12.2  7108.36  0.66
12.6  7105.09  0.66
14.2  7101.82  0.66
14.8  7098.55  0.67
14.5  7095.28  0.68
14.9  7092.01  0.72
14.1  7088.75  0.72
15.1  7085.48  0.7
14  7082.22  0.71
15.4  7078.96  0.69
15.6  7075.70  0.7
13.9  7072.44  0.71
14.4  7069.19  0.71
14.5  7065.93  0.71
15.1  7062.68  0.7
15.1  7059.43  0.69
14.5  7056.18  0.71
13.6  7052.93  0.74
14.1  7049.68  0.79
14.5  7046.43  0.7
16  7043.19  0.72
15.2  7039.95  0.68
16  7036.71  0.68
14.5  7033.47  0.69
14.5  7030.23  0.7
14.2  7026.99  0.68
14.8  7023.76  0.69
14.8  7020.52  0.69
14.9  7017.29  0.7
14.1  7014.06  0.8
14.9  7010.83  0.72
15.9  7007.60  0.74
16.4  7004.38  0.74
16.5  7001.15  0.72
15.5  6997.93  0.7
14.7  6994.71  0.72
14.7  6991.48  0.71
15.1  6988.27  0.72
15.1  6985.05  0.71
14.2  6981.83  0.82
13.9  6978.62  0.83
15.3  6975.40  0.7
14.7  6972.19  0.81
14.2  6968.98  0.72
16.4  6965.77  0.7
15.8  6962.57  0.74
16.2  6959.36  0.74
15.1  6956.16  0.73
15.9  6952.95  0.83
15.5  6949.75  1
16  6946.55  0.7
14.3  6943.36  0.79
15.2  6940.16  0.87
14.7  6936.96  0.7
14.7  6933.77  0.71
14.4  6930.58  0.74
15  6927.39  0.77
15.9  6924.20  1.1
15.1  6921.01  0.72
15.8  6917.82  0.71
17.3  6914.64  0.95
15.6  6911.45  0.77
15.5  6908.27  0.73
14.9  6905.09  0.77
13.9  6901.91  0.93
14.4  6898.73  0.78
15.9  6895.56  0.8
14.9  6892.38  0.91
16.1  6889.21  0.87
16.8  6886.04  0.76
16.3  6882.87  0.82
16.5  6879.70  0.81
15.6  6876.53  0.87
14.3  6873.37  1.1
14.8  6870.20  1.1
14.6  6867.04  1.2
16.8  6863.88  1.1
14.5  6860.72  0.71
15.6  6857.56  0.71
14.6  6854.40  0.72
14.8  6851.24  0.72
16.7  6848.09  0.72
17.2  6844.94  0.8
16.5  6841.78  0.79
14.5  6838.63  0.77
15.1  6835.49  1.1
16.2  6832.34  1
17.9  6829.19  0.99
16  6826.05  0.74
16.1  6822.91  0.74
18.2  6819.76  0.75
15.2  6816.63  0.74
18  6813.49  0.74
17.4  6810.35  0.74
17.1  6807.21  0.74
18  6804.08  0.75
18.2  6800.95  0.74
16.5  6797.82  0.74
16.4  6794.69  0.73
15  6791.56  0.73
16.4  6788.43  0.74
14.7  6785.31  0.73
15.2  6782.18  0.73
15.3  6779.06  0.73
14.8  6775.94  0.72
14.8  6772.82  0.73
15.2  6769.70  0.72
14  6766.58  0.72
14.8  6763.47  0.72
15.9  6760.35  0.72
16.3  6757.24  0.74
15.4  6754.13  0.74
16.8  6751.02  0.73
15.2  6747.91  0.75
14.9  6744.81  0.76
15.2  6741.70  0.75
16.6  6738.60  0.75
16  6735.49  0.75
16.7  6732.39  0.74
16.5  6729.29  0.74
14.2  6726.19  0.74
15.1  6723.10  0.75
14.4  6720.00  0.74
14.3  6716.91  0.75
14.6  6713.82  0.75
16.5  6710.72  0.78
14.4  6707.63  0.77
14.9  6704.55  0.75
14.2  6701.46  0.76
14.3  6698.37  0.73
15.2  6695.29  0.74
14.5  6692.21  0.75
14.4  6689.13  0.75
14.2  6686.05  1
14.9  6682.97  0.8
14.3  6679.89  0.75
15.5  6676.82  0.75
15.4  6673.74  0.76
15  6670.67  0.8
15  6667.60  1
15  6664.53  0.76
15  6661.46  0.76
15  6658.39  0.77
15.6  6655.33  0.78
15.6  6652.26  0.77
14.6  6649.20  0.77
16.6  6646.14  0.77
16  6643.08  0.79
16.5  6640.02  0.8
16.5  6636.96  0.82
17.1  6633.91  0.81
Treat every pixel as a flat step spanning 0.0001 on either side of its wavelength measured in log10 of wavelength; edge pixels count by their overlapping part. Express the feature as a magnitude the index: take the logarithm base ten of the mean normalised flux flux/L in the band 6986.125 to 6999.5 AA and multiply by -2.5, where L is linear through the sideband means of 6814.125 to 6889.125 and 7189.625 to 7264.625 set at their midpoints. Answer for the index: 0.07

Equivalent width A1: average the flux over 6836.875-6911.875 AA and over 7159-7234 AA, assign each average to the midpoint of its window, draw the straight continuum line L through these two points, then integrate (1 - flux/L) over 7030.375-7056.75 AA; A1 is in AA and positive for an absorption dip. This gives 1.5 AA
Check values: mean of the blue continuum 15.5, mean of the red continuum 15.9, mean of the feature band 14.8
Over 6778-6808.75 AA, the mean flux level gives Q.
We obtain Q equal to 16.3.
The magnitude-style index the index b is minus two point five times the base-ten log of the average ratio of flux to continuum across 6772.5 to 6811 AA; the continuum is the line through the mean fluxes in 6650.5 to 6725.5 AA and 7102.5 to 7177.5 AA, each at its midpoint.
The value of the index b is -0.11 mag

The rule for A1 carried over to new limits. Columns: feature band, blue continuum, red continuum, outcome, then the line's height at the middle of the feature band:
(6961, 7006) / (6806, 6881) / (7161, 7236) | 2.3 AA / 16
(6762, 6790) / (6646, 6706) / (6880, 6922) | 0.4 AA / 15.2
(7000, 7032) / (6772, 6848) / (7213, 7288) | 2.4 AA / 16.3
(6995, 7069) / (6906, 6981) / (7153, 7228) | 2.6 AA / 15.5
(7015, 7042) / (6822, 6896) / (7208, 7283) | 1.9 AA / 16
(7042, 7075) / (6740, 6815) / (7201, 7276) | 3.3 AA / 16.2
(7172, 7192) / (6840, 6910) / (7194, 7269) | 0.5 AA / 16.1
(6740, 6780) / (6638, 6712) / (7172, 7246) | 0.0 AA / 15.3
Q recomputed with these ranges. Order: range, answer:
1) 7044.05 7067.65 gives 14.5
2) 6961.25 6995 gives 14.9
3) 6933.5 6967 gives 15.5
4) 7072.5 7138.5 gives 13.5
